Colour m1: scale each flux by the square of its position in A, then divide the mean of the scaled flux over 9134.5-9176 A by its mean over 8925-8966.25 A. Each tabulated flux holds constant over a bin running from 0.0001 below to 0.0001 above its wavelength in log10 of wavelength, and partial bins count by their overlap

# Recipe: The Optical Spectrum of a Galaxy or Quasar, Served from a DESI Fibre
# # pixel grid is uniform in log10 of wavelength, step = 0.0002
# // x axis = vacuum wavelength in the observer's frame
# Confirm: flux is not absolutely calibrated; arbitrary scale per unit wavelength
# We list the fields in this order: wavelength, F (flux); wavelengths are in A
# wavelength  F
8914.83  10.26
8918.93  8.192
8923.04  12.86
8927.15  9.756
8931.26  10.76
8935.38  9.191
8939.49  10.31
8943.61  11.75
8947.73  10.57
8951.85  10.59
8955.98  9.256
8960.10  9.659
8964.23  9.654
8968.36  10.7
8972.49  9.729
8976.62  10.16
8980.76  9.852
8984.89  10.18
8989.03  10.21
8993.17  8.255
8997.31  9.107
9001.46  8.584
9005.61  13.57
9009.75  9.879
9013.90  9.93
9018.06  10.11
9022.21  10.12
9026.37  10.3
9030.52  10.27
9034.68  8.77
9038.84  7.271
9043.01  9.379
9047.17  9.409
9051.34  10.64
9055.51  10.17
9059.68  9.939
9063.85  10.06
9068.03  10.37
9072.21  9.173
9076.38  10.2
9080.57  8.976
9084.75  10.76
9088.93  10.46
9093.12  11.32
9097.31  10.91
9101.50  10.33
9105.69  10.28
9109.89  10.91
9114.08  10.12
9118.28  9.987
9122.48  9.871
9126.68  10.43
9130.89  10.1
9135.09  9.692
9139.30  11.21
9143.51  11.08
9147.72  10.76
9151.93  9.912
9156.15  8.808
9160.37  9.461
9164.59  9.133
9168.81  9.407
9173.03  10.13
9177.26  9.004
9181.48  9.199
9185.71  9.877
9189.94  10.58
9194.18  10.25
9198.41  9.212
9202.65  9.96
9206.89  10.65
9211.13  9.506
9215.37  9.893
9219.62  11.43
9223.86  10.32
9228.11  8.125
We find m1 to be 1.03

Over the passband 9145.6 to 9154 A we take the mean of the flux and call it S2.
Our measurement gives 10.3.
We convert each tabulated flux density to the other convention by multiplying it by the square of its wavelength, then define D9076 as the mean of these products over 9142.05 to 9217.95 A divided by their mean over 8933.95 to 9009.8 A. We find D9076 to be 1.0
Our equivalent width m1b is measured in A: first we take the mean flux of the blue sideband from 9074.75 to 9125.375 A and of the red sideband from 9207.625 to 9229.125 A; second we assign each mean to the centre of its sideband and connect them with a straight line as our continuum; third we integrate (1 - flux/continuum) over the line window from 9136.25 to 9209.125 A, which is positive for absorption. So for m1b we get 1.6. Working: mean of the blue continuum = 10.3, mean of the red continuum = 10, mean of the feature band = 9.92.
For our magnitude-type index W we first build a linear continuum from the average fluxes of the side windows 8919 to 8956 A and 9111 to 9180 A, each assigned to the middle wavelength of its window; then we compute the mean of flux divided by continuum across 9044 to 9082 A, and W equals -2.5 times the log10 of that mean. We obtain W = 0.03 mag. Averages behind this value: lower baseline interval 10.5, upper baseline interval 9.95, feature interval 9.88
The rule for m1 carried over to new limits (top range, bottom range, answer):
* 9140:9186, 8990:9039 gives 1.03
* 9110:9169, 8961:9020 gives 1.04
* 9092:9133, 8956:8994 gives 1.09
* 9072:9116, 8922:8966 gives 1.04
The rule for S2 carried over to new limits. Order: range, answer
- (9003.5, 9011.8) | 11.7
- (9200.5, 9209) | 10.3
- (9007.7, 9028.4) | 10.1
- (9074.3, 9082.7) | 9.59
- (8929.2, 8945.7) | 10.5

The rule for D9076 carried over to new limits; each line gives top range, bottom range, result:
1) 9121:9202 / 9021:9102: 1.02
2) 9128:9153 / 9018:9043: 1.14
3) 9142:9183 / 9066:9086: 1.00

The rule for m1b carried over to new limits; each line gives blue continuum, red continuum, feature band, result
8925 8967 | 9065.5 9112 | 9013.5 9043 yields 2.17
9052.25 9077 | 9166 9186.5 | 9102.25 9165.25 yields -2.96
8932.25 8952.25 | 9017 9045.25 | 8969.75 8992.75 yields 0.25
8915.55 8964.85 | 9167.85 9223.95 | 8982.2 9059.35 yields 2.70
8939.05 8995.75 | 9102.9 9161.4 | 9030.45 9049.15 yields 2.28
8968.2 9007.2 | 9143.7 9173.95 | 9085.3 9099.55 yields -1.53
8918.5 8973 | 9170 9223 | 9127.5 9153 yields -1.11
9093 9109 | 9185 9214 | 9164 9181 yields 1.27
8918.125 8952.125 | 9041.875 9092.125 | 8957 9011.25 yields 1.96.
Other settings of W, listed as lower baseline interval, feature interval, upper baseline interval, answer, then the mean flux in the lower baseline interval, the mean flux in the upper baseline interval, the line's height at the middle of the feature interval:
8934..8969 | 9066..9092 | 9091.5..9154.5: 0.04 mag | 10.2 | 10.4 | 10.4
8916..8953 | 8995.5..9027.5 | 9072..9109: 0.02 mag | 10.4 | 10.3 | 10.4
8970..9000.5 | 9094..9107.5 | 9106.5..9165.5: -0.06 mag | 9.62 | 10.1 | 10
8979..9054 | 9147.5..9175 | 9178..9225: 0.04 mag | 9.77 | 10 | 9.99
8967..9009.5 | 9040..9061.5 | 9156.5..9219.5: 0.02 mag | 10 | 9.76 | 9.94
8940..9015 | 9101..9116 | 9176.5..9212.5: -0.05 mag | 10.1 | 9.84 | 9.94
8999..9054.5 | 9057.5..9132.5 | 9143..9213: -0.04 mag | 9.86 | 9.79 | 9.83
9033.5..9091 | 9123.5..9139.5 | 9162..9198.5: -0.06 mag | 9.7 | 9.67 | 9.68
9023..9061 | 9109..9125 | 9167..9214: -0.05 mag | 9.58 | 9.8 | 9.69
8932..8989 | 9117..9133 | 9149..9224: -0.02 mag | 10.1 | 9.82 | 9.9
